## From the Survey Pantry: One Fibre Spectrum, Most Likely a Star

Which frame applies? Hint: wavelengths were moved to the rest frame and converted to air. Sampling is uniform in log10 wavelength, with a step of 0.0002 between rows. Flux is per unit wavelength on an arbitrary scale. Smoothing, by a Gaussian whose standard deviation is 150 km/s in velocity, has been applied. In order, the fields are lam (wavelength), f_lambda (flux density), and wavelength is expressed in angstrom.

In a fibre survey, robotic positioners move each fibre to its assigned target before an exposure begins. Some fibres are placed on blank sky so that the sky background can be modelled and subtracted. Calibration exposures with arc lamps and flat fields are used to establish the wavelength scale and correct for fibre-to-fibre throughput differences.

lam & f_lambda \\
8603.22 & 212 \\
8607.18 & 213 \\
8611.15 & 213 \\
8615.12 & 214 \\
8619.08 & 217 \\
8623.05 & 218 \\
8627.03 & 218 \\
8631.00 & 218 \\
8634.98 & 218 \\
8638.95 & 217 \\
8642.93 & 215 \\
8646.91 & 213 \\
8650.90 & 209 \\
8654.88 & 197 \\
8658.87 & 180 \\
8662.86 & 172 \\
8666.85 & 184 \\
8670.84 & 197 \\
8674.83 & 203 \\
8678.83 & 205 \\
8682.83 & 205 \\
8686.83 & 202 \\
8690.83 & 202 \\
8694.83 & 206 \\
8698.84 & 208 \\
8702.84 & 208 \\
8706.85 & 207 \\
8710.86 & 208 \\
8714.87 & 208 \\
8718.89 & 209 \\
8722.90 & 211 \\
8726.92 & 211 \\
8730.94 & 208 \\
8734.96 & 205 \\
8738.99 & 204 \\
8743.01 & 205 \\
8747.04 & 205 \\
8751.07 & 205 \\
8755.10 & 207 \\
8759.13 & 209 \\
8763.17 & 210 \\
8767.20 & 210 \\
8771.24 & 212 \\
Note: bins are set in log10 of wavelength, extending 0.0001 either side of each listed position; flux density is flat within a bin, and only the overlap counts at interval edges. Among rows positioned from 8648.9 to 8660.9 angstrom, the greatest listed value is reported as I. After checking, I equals 209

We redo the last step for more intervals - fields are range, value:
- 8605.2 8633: 218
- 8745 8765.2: 210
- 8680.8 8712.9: 208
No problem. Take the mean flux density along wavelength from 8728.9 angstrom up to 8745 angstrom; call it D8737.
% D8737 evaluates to 206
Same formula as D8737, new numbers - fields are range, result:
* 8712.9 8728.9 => 210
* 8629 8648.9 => 216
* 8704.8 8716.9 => 208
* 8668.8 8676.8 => 200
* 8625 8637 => 218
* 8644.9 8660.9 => 200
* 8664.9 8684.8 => 199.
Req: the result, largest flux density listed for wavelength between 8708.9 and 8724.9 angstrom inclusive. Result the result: 211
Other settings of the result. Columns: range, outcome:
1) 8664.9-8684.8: 205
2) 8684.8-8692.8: 202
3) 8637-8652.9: 217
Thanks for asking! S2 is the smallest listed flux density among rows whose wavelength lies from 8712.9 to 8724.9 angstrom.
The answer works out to 208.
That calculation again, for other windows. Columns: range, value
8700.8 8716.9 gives 207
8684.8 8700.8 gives 202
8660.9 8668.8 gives 172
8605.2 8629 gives 213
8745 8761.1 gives 205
